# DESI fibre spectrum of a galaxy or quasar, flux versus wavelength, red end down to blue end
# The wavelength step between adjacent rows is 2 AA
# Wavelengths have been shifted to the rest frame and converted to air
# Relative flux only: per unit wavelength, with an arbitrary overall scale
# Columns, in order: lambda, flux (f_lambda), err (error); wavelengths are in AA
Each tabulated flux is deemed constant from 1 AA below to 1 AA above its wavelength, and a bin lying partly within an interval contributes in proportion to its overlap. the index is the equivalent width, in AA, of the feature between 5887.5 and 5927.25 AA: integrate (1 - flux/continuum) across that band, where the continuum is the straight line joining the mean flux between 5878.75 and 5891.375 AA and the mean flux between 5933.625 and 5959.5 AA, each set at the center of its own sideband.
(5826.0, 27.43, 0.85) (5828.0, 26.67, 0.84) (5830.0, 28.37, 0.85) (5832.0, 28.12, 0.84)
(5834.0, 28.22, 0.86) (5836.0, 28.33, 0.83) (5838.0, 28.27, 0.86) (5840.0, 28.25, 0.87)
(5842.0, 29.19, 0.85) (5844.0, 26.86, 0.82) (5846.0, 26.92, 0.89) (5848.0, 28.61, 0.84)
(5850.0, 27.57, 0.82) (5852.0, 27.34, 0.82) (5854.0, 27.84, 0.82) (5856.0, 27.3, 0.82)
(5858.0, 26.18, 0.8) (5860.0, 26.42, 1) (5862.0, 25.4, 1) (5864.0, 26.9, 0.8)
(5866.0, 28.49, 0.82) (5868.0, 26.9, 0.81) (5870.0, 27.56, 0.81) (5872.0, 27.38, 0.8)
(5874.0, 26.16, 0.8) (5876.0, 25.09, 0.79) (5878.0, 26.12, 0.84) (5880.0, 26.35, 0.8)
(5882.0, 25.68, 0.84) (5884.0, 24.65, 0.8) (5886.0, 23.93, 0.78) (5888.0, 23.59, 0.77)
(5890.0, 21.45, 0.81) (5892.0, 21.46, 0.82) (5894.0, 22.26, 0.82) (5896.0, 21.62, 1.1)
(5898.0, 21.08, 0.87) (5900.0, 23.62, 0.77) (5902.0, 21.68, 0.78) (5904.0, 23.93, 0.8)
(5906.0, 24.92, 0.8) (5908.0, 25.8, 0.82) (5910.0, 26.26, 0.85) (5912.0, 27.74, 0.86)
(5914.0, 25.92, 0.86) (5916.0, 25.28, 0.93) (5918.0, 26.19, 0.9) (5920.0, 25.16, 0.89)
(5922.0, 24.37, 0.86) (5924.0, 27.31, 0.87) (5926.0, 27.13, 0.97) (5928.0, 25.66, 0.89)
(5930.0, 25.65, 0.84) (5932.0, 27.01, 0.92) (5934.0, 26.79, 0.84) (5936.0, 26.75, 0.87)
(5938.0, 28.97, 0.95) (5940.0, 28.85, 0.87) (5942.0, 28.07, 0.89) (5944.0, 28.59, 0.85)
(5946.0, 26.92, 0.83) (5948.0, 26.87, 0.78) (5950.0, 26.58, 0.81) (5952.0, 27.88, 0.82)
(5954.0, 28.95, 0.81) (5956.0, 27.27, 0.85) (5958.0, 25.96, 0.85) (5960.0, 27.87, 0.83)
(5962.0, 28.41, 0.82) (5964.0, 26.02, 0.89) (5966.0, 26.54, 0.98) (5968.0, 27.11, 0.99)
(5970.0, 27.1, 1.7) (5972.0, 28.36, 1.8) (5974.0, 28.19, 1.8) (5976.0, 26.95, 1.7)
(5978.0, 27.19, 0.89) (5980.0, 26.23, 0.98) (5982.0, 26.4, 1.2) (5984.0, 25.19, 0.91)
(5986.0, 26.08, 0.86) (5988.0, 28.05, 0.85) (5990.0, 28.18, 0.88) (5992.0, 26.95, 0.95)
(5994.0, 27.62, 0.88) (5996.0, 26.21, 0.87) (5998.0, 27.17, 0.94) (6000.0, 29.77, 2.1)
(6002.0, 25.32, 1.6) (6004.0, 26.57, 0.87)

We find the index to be 1.8 AA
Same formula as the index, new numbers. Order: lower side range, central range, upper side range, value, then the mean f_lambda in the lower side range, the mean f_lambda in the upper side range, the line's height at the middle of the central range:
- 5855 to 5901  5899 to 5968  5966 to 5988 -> -1.09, 25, 26.9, 26.1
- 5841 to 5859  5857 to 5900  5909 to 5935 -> 3.29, 27.5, 26.2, 27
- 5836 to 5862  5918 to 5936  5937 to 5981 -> 0.87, 27.5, 27.5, 27.5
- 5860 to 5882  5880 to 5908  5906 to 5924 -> 3.13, 26.6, 25.9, 26.2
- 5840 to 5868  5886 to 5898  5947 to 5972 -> 2.27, 27.3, 27.3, 27.3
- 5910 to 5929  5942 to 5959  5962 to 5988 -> -0.56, 26.1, 26.9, 26.5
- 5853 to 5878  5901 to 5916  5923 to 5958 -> 1.06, 26.8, 27.3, 27.1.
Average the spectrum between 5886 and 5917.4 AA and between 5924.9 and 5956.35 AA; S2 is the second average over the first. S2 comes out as 1.1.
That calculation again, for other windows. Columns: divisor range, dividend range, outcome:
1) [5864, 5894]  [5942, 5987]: 1.07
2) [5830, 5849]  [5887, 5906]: 0.80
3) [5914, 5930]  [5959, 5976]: 1.06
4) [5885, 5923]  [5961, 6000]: 1.13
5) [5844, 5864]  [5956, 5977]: 1.01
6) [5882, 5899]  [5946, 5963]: 1.21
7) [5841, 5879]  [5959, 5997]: 1.00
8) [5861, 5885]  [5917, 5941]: 1.01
